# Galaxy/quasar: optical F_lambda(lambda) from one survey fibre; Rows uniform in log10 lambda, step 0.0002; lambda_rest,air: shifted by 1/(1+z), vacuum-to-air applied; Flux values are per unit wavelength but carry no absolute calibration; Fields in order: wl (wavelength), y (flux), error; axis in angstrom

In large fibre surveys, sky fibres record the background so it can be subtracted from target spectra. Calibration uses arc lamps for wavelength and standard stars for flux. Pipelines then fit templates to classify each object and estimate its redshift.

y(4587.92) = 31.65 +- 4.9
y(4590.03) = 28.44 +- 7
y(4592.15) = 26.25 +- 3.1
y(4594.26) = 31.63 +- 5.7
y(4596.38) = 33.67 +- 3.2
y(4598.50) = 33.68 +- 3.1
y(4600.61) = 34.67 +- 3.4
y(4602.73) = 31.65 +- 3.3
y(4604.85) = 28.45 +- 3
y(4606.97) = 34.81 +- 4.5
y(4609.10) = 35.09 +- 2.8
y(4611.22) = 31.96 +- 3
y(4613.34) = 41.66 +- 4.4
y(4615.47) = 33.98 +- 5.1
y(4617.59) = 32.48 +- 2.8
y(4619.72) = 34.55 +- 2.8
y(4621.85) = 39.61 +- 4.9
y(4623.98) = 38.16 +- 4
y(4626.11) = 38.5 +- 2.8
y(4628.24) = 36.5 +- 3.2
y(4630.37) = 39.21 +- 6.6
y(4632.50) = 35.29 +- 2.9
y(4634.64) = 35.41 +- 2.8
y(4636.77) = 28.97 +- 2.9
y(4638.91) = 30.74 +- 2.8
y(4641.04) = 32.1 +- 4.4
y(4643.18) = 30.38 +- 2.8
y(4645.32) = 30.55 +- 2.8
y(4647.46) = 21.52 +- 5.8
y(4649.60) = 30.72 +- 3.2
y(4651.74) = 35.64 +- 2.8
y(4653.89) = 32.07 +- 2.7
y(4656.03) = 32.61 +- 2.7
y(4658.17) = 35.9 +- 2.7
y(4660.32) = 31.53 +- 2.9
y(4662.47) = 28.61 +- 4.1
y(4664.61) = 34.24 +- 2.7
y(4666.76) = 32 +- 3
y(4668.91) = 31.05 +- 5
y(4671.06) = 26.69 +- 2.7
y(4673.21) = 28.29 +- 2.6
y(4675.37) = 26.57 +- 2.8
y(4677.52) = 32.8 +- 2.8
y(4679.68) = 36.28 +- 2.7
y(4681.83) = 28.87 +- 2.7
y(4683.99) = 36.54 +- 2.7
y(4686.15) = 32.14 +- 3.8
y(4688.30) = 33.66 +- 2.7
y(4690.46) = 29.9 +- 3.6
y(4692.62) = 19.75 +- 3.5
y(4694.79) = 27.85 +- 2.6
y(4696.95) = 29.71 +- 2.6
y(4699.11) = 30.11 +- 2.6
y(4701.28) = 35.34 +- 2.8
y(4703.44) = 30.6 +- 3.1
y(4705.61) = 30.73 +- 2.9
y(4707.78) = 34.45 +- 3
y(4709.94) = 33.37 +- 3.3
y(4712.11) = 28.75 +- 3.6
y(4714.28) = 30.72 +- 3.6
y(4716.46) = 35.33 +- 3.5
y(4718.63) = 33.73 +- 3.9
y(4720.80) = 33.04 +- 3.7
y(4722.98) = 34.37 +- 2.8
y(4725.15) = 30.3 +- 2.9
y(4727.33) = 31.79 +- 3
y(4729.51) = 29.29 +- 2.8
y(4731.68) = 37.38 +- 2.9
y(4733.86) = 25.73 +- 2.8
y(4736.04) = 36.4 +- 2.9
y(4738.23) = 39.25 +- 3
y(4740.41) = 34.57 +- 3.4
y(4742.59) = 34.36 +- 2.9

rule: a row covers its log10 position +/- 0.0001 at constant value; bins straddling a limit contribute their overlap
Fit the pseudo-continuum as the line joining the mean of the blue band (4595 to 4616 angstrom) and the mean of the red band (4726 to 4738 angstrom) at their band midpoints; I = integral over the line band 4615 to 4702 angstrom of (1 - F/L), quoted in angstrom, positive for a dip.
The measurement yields 3.4 angstrom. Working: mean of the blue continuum 33.9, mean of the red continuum 32.6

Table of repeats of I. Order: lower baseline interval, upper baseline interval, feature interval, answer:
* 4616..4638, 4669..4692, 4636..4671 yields 2.4 angstrom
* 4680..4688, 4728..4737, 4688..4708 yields 1.7 angstrom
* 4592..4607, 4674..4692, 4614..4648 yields -2.1 angstrom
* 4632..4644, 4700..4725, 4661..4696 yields 2.2 angstrom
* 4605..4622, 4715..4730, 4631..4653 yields 1.9 angstrom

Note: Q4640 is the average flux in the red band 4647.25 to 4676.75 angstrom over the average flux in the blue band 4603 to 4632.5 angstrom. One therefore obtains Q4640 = 0.86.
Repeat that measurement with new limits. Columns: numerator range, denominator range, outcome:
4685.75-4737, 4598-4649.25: 0.93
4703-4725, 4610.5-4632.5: 0.89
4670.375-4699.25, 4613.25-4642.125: 0.85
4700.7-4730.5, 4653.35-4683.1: 1.03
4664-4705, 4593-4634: 0.87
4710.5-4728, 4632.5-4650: 1.06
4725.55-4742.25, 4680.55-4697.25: 1.12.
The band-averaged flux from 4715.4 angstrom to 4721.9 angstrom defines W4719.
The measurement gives 34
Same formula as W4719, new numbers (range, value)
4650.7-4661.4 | 33.5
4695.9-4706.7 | 31.3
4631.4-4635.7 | 35.4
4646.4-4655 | 30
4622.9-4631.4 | 38.1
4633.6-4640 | 31.7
